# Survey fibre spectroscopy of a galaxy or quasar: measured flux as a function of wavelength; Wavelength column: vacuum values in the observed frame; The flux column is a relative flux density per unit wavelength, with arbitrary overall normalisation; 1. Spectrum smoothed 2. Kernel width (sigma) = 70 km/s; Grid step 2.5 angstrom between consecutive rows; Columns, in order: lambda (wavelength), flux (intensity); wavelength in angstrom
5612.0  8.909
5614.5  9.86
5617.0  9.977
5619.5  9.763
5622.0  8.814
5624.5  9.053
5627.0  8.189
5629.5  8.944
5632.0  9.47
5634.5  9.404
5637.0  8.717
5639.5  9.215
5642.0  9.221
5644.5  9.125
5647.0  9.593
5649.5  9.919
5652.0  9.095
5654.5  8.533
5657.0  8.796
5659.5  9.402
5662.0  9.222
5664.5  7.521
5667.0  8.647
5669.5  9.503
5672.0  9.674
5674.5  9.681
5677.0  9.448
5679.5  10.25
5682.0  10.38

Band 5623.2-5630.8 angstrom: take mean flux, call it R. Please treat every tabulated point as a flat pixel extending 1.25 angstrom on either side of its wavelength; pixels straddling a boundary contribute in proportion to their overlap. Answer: 8.73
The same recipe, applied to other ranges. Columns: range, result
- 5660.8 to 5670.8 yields 8.73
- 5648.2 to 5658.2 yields 9.09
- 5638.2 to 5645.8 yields 9.19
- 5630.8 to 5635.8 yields 9.43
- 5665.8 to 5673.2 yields 9.28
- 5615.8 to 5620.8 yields 9.86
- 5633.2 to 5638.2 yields 9.07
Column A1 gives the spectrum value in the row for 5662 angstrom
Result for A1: 9.222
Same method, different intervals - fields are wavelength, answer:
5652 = 9.095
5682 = 10.38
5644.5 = 9.125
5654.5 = 8.533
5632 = 9.47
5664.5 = 7.521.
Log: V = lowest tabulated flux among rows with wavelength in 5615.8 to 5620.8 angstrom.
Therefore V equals 9.763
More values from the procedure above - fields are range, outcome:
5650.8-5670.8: 7.521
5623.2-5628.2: 8.189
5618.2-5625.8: 8.814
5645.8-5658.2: 8.533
